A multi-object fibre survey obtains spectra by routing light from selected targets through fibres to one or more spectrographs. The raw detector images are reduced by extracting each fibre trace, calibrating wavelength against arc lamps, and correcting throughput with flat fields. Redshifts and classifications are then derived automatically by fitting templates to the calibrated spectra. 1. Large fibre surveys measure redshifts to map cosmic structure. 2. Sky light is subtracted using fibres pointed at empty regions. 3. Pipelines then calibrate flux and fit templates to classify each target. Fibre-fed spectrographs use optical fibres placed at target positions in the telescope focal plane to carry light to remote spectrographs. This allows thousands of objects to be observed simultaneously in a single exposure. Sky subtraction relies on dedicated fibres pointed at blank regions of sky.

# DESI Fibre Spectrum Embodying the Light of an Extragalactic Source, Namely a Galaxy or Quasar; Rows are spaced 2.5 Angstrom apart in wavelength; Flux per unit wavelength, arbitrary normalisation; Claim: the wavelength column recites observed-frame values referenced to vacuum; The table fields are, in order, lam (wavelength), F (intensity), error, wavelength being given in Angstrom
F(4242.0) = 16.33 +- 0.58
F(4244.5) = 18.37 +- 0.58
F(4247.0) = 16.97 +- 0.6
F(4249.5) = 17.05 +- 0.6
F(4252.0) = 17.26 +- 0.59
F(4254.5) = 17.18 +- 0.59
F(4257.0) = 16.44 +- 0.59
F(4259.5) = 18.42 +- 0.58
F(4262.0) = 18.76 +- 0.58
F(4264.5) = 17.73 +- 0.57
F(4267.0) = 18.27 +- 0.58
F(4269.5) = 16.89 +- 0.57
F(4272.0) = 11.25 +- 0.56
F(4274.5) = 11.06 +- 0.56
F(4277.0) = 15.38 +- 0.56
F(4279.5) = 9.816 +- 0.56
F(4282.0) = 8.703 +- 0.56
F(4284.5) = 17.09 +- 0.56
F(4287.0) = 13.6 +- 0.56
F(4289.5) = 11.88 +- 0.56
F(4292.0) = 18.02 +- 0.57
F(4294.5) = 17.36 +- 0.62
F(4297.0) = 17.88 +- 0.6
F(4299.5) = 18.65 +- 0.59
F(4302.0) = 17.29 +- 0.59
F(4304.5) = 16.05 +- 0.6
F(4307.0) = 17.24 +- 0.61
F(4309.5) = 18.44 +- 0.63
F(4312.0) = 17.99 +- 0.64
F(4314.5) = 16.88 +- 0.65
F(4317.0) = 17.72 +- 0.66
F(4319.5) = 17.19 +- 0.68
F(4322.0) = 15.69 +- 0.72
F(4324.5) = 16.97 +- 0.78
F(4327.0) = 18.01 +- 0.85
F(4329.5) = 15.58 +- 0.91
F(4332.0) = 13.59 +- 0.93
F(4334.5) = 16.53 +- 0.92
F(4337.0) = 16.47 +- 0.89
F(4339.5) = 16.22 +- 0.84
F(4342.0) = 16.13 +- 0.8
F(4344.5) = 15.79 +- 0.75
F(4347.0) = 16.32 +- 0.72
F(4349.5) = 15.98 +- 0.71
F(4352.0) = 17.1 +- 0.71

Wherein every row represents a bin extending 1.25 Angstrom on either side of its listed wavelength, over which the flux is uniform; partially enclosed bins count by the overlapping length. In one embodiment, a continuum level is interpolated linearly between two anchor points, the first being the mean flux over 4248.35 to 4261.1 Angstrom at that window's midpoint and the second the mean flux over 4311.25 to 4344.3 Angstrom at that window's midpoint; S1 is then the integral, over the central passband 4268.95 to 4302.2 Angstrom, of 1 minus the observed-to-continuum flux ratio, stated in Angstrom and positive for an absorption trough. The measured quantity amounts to 4.8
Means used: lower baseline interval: 17.3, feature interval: 14.5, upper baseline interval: 16.5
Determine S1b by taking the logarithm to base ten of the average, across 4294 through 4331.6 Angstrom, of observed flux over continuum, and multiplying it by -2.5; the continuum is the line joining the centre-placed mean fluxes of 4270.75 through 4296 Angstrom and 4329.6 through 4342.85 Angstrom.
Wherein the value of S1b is -0.17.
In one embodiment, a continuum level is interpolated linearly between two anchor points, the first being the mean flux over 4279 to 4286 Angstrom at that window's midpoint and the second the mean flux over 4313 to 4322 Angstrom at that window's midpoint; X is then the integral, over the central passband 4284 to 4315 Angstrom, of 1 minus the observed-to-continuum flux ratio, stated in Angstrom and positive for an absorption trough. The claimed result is -4.9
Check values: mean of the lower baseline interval 12.2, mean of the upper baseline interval 17.1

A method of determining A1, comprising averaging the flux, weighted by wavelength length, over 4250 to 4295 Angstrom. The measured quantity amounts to 15.3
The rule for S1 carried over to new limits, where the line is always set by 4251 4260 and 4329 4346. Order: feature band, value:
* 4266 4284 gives 4.00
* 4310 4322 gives -0.87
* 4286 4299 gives 0.48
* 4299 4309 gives -0.56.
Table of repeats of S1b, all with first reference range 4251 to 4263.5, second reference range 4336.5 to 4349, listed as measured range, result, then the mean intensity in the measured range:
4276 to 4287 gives 0.32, 12.8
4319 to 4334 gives 0.02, 16.1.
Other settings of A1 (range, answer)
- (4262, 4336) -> 15.9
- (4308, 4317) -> 17.7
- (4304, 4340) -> 16.7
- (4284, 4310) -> 16.6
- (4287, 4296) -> 15.5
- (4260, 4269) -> 18.2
